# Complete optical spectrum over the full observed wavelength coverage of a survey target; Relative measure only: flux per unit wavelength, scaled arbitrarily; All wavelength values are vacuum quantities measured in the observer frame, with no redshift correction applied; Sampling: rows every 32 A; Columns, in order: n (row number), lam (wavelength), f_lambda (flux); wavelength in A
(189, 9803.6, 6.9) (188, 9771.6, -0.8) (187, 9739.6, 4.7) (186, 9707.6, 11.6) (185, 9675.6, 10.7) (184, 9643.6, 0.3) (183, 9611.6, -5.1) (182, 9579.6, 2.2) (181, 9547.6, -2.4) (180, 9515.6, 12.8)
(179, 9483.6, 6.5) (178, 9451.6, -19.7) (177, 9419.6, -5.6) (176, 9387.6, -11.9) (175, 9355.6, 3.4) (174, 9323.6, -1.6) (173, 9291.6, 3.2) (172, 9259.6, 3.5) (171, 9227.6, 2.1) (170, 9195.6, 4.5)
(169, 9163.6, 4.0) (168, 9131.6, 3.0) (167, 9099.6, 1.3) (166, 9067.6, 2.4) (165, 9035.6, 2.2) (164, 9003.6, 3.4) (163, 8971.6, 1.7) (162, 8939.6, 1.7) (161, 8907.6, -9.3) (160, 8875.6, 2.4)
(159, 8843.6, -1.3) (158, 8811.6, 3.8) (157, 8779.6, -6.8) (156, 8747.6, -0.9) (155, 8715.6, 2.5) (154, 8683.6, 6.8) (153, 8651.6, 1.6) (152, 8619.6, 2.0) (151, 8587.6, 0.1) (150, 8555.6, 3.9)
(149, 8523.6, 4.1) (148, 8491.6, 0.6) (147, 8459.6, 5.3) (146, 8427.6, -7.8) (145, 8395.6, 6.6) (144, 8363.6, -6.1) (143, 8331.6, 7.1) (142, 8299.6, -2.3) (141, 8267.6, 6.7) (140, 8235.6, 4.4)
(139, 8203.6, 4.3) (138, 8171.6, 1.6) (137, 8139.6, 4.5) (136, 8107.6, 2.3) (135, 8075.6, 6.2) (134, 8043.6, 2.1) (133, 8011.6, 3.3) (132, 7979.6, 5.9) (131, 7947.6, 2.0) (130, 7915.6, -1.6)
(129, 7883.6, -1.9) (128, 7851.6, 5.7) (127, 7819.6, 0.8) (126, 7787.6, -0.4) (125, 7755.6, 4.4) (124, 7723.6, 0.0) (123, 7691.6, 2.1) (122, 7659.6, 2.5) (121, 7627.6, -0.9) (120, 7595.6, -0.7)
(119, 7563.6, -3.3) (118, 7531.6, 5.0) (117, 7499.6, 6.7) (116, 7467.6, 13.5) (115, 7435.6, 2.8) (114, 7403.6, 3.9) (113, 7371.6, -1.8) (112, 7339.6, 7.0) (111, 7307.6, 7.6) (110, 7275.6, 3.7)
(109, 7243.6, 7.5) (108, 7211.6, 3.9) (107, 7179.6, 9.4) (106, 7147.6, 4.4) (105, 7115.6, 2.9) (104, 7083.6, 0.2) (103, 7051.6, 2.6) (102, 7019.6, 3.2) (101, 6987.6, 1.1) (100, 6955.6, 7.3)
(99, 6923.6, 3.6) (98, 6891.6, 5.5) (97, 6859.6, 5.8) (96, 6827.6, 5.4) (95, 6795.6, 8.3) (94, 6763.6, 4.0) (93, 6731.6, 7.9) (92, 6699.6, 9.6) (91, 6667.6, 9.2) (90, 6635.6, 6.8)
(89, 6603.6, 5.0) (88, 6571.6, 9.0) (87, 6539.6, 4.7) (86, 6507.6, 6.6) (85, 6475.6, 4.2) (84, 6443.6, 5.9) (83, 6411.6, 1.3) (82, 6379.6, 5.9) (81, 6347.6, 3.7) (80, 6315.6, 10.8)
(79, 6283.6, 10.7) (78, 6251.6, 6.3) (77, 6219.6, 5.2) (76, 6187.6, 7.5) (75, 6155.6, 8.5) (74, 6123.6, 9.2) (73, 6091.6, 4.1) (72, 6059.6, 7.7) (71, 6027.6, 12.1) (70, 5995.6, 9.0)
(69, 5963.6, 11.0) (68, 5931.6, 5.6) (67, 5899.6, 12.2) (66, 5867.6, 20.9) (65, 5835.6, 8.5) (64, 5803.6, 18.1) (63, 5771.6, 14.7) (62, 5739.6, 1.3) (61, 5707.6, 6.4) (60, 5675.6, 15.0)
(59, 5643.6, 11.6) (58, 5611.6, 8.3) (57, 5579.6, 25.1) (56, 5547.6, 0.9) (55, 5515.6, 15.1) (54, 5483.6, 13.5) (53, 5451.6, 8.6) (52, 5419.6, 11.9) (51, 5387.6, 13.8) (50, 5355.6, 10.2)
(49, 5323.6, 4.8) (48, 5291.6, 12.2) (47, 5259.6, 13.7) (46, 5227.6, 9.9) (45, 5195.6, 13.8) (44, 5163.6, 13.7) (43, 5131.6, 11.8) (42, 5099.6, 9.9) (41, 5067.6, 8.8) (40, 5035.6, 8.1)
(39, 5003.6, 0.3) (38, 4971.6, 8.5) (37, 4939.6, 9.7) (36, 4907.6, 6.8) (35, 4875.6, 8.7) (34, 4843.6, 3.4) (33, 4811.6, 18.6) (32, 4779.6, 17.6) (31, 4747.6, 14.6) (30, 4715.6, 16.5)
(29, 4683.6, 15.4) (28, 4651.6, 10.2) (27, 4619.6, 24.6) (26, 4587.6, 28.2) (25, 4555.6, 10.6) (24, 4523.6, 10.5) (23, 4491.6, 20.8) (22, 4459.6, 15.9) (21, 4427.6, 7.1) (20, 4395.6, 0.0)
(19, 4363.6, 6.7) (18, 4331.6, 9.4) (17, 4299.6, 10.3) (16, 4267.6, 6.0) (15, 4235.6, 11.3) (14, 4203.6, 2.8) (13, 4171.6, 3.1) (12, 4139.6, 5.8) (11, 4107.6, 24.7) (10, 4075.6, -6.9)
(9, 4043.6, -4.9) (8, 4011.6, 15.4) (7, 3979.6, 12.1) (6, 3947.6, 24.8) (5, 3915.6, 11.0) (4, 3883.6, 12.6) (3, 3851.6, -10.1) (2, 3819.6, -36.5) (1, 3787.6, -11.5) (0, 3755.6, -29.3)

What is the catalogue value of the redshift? 0.14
